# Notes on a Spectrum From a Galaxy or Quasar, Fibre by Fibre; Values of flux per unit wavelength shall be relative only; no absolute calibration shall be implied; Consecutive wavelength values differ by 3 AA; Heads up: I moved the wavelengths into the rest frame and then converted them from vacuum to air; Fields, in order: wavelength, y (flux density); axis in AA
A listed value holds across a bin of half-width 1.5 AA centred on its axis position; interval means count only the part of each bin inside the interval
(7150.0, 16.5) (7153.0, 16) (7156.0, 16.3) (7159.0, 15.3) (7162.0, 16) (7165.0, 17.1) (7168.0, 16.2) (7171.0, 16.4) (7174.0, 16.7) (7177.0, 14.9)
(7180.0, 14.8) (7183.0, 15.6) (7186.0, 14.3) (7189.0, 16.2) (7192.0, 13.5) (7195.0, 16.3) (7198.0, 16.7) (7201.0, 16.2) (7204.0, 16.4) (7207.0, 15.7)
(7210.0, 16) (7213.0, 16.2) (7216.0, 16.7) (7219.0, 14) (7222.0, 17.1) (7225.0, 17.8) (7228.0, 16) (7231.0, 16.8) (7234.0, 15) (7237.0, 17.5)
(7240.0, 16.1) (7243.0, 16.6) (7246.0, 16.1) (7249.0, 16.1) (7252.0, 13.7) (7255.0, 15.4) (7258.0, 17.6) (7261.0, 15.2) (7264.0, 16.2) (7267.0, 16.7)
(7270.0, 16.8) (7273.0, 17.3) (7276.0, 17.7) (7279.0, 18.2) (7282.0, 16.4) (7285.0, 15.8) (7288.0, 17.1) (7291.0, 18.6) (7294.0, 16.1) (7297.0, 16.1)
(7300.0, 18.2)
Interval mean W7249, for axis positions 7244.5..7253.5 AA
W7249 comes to 15.3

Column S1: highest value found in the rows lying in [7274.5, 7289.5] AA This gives 18.2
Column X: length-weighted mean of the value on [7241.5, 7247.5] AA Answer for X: 16.4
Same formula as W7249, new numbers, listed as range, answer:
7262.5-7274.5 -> 16.8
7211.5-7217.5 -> 16.4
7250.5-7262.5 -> 15.5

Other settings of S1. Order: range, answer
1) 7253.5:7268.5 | 17.6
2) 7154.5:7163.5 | 16.3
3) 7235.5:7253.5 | 17.5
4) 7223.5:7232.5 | 17.8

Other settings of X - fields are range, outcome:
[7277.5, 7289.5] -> 16.9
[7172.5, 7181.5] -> 15.5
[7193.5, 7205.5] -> 16.4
